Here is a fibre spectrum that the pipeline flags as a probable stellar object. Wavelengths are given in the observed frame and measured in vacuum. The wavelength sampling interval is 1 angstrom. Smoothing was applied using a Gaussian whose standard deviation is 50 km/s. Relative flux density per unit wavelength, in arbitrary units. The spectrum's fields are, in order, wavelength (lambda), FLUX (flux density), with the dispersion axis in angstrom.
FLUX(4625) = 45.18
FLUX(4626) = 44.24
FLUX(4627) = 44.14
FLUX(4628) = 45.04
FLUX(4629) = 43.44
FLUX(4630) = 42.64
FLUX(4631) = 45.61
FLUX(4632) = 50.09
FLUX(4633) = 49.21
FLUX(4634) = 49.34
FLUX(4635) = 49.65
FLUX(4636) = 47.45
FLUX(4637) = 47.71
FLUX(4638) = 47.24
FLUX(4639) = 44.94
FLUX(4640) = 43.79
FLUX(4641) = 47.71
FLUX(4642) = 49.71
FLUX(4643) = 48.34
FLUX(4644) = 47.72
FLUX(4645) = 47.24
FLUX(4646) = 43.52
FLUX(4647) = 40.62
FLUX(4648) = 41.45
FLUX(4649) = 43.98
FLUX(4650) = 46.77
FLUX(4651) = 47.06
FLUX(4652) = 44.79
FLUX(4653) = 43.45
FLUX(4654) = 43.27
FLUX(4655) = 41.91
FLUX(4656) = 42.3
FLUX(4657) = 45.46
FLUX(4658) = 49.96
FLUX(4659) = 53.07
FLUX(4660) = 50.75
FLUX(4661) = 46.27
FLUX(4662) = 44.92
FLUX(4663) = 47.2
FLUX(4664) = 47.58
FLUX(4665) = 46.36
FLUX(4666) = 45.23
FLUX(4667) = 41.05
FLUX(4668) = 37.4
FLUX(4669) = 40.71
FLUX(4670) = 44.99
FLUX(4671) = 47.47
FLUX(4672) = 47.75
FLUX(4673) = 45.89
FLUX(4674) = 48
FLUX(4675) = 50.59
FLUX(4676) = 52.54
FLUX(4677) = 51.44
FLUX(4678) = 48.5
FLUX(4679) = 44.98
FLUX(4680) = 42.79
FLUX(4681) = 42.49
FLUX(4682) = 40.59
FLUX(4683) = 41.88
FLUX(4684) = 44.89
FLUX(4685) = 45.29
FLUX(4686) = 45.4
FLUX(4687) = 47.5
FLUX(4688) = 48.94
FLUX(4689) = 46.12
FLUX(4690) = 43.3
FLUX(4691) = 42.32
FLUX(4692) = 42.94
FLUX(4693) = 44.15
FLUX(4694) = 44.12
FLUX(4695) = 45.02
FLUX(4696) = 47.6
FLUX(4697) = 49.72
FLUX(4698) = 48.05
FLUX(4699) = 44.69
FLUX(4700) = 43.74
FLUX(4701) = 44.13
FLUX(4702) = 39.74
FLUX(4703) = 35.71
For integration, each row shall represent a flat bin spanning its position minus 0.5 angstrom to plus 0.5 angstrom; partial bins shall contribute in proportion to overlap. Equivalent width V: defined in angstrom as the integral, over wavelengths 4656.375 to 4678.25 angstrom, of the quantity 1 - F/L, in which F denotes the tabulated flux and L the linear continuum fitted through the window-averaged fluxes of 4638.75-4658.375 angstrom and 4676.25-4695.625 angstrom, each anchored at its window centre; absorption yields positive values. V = -0.9 angstrom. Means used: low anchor 45.2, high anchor 45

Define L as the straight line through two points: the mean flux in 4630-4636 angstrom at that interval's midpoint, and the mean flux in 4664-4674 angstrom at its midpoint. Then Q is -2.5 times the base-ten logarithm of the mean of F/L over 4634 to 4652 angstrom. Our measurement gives 0.021 mag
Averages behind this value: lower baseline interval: 48.2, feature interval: 46.2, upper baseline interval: 44.5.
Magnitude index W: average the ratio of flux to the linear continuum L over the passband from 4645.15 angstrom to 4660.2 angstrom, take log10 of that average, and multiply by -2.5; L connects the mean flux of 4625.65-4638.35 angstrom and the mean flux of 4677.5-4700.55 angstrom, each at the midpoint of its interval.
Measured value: 0.02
